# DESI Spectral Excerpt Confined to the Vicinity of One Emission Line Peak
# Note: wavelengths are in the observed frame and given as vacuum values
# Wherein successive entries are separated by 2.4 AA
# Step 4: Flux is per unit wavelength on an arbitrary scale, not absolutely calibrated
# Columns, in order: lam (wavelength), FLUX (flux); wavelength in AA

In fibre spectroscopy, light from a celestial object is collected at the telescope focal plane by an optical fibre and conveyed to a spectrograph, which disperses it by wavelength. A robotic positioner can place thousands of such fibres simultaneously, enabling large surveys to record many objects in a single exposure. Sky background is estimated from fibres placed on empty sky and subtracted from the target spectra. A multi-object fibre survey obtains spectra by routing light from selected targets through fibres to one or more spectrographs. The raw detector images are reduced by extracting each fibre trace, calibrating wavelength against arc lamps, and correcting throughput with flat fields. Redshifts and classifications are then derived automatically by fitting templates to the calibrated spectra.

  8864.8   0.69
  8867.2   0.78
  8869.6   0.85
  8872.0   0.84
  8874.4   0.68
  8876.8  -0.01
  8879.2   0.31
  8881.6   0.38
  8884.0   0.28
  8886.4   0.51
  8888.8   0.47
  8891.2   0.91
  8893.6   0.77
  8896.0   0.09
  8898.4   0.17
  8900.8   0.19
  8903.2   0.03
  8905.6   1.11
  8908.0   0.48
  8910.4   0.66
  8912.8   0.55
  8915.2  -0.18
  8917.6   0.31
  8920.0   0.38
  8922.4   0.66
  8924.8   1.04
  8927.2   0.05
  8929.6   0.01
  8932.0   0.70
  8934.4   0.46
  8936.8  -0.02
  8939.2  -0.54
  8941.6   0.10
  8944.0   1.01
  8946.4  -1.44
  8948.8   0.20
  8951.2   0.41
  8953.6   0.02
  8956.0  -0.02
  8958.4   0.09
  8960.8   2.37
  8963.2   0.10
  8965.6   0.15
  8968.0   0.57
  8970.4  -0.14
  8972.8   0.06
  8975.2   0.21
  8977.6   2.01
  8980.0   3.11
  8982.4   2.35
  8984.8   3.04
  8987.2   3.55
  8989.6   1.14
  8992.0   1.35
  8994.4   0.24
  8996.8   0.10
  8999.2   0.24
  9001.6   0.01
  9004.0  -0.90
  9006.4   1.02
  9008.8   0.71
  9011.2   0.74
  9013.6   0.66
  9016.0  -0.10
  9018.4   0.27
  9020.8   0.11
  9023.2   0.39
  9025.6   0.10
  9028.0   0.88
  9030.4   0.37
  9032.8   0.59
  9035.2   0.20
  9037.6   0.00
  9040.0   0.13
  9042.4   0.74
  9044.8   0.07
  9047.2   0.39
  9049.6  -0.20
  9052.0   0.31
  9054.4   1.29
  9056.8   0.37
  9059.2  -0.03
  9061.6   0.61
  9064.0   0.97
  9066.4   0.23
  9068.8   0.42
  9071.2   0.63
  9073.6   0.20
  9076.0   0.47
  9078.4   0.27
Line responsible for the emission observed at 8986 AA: [O II] 3727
